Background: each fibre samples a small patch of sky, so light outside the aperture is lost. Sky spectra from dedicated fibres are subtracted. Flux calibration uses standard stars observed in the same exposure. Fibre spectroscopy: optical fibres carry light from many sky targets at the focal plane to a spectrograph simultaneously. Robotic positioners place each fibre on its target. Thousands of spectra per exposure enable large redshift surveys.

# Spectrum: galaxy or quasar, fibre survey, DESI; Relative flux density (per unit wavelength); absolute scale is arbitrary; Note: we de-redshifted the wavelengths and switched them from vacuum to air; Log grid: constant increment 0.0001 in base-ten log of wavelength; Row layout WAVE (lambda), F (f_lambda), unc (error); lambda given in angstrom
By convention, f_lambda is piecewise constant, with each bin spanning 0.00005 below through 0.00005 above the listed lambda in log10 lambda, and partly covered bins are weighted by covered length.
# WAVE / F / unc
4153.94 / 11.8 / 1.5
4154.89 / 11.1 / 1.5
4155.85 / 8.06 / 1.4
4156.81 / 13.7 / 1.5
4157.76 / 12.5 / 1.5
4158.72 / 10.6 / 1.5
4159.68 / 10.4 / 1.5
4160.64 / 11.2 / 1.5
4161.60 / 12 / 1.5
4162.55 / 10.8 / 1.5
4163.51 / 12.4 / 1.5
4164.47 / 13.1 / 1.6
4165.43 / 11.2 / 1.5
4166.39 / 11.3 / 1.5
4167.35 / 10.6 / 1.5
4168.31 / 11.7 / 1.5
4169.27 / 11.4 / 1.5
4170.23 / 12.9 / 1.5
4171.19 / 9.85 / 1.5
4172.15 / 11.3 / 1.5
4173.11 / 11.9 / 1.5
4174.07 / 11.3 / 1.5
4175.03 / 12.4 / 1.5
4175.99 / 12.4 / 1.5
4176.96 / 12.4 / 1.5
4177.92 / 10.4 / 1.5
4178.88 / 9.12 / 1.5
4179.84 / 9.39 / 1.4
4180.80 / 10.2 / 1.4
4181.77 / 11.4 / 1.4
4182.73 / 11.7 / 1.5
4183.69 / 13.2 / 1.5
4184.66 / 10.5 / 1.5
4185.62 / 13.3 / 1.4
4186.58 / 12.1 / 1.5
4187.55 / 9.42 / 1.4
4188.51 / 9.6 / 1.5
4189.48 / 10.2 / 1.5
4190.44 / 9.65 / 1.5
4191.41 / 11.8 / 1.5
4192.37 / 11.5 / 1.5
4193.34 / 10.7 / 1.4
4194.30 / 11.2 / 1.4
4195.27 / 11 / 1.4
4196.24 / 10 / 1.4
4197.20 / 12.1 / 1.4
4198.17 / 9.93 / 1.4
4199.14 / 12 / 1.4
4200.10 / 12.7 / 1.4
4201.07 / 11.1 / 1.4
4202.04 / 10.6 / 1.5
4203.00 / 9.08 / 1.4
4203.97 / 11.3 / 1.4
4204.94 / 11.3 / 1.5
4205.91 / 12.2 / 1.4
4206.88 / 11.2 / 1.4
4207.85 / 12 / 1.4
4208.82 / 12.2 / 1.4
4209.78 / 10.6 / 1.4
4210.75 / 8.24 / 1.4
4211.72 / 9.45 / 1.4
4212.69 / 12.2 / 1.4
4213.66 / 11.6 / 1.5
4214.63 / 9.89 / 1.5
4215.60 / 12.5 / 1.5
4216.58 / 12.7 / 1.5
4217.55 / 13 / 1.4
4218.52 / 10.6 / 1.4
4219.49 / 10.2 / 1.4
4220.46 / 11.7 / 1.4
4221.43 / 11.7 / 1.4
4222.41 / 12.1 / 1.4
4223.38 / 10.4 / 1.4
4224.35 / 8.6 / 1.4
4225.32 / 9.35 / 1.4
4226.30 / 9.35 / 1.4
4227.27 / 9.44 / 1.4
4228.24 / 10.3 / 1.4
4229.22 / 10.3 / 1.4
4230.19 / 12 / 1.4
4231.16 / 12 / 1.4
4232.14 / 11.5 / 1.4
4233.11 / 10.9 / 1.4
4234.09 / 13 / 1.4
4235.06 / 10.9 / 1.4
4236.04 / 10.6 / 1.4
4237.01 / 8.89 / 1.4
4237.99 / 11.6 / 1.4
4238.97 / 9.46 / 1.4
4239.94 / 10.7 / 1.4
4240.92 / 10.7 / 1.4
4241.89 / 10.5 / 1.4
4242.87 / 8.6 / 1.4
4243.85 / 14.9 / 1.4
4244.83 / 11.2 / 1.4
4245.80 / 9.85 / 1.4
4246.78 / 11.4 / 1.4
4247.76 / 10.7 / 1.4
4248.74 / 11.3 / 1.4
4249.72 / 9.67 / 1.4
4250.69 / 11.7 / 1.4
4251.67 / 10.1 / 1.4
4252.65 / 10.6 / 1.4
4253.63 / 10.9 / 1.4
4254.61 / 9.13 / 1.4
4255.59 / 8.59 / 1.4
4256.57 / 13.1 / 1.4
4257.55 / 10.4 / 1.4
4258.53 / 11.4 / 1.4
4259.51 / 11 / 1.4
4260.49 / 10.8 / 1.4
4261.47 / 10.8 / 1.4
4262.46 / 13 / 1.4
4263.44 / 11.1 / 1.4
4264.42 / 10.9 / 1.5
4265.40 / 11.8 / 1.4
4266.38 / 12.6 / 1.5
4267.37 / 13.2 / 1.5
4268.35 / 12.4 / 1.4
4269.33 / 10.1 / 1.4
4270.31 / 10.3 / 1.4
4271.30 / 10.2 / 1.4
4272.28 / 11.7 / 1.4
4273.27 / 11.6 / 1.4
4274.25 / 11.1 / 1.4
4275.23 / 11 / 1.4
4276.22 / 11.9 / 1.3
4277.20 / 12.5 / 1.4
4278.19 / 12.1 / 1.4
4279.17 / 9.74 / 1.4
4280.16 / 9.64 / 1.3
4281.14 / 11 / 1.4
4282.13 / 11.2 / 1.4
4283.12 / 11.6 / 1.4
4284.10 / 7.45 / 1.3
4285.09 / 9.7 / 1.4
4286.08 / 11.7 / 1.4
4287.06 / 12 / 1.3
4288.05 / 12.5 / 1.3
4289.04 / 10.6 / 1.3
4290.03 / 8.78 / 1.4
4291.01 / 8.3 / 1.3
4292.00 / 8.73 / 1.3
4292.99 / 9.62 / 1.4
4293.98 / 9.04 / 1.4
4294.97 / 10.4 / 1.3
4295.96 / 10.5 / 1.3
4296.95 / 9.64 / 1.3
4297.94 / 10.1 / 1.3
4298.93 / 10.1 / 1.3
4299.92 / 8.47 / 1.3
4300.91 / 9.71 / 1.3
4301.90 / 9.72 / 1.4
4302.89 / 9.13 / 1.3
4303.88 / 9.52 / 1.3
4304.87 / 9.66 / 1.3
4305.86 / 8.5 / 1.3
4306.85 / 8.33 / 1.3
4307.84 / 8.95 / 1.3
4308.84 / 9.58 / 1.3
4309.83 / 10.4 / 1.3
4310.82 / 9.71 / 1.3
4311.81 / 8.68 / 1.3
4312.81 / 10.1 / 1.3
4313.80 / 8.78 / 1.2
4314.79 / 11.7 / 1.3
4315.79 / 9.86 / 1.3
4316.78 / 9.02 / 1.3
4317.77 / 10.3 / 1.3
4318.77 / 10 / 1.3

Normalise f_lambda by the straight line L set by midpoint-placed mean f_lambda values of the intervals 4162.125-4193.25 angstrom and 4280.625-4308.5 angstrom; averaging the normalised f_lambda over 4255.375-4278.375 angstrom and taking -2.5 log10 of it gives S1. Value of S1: -0.13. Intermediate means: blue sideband 11.3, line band 11.4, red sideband 9.82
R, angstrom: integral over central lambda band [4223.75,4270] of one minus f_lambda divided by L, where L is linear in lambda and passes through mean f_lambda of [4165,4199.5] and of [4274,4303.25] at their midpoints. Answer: -1.2 angstrom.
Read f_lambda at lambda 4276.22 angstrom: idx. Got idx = 11.9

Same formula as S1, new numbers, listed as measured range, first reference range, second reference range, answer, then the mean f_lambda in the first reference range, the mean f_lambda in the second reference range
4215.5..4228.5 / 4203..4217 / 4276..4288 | 0.03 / 11.2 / 10.9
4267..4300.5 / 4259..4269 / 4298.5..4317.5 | 0.02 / 11.7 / 9.48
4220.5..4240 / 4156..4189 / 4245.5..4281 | 0.05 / 11.4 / 11.1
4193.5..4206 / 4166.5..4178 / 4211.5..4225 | 0.03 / 11.6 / 11.2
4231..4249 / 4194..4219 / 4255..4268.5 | 0.04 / 11.2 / 11.5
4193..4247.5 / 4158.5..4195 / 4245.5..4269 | 0.02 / 11.2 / 11.1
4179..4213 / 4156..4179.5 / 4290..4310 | 0.01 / 11.5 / 9.39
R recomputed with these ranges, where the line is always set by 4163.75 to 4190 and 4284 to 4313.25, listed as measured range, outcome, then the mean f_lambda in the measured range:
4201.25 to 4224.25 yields -0.67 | 11.1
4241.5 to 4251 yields -0.56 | 11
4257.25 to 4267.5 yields -1.37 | 11.5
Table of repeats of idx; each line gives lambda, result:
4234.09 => 13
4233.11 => 10.9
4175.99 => 12.4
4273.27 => 11.6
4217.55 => 13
